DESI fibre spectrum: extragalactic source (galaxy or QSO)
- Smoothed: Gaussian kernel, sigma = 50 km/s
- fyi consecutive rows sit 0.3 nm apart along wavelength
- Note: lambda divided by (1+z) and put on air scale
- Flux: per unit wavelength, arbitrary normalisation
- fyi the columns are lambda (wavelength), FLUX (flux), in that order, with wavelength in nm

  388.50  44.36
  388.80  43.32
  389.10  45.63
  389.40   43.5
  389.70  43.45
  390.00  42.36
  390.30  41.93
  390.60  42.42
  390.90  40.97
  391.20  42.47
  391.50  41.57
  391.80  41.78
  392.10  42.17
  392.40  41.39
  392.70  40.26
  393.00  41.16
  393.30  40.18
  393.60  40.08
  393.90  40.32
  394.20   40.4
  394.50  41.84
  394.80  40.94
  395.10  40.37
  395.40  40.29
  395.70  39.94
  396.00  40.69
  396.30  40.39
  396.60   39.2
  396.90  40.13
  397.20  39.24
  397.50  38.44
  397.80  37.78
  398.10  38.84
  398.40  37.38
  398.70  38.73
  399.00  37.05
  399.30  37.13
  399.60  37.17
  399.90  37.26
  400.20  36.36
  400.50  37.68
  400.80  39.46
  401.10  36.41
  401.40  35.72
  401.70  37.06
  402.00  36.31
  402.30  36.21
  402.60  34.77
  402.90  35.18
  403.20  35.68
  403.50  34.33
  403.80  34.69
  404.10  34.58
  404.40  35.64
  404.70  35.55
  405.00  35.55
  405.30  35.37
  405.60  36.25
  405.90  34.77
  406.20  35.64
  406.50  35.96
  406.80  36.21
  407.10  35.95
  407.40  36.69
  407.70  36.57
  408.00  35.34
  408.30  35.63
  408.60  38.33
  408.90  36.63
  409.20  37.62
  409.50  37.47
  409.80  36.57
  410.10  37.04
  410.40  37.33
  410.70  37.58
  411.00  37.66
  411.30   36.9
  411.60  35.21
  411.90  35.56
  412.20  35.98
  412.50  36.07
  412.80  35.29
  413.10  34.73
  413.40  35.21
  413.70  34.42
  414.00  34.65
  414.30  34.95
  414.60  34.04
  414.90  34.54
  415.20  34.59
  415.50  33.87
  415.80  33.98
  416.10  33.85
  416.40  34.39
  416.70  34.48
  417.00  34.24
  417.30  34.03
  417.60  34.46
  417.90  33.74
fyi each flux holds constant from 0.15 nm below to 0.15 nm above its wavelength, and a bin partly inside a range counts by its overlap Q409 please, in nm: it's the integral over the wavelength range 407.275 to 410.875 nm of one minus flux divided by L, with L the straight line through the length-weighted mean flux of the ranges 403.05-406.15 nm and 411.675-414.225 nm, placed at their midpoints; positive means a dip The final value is -0.170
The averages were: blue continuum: 35.3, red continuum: 35.2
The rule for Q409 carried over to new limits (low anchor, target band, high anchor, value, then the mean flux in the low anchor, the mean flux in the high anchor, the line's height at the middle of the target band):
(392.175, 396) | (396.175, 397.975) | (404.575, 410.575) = 0.02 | 40.6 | 36.3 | 39.7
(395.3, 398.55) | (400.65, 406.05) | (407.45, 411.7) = 0.33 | 39.3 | 36.9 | 38.1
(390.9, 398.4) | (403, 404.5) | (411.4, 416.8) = 0.11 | 40.4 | 34.8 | 37.8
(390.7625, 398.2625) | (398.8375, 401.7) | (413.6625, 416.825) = 0.12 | 40.4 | 34.3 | 38.7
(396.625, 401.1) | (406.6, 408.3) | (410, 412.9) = 0.04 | 38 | 36.5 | 37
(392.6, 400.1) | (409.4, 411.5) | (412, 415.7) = -0.08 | 39.4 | 34.9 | 35.7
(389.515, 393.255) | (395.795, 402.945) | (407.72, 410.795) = 0.34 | 41.8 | 36.9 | 39.6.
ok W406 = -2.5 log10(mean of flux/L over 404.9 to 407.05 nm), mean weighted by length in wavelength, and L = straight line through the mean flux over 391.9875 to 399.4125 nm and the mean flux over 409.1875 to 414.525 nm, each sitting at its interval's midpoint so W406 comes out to 0.05 mag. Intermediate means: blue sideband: 39.8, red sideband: 36.1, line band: 35.7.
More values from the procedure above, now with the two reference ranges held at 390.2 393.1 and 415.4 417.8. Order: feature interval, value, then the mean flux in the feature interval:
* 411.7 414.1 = 0.00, 35.3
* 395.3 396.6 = 0.00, 40.2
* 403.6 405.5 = 0.08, 35.2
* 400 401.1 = 0.04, 37.6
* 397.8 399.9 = 0.05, 37.7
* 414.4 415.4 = 0.01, 34.4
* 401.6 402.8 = 0.07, 36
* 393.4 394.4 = 0.02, 40.3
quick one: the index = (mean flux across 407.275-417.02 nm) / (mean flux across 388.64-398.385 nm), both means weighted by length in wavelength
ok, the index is 0.9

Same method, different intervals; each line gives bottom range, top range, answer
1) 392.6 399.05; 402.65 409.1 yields 0.90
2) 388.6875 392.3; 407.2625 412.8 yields 0.86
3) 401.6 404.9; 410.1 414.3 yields 1.01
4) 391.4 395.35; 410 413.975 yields 0.88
